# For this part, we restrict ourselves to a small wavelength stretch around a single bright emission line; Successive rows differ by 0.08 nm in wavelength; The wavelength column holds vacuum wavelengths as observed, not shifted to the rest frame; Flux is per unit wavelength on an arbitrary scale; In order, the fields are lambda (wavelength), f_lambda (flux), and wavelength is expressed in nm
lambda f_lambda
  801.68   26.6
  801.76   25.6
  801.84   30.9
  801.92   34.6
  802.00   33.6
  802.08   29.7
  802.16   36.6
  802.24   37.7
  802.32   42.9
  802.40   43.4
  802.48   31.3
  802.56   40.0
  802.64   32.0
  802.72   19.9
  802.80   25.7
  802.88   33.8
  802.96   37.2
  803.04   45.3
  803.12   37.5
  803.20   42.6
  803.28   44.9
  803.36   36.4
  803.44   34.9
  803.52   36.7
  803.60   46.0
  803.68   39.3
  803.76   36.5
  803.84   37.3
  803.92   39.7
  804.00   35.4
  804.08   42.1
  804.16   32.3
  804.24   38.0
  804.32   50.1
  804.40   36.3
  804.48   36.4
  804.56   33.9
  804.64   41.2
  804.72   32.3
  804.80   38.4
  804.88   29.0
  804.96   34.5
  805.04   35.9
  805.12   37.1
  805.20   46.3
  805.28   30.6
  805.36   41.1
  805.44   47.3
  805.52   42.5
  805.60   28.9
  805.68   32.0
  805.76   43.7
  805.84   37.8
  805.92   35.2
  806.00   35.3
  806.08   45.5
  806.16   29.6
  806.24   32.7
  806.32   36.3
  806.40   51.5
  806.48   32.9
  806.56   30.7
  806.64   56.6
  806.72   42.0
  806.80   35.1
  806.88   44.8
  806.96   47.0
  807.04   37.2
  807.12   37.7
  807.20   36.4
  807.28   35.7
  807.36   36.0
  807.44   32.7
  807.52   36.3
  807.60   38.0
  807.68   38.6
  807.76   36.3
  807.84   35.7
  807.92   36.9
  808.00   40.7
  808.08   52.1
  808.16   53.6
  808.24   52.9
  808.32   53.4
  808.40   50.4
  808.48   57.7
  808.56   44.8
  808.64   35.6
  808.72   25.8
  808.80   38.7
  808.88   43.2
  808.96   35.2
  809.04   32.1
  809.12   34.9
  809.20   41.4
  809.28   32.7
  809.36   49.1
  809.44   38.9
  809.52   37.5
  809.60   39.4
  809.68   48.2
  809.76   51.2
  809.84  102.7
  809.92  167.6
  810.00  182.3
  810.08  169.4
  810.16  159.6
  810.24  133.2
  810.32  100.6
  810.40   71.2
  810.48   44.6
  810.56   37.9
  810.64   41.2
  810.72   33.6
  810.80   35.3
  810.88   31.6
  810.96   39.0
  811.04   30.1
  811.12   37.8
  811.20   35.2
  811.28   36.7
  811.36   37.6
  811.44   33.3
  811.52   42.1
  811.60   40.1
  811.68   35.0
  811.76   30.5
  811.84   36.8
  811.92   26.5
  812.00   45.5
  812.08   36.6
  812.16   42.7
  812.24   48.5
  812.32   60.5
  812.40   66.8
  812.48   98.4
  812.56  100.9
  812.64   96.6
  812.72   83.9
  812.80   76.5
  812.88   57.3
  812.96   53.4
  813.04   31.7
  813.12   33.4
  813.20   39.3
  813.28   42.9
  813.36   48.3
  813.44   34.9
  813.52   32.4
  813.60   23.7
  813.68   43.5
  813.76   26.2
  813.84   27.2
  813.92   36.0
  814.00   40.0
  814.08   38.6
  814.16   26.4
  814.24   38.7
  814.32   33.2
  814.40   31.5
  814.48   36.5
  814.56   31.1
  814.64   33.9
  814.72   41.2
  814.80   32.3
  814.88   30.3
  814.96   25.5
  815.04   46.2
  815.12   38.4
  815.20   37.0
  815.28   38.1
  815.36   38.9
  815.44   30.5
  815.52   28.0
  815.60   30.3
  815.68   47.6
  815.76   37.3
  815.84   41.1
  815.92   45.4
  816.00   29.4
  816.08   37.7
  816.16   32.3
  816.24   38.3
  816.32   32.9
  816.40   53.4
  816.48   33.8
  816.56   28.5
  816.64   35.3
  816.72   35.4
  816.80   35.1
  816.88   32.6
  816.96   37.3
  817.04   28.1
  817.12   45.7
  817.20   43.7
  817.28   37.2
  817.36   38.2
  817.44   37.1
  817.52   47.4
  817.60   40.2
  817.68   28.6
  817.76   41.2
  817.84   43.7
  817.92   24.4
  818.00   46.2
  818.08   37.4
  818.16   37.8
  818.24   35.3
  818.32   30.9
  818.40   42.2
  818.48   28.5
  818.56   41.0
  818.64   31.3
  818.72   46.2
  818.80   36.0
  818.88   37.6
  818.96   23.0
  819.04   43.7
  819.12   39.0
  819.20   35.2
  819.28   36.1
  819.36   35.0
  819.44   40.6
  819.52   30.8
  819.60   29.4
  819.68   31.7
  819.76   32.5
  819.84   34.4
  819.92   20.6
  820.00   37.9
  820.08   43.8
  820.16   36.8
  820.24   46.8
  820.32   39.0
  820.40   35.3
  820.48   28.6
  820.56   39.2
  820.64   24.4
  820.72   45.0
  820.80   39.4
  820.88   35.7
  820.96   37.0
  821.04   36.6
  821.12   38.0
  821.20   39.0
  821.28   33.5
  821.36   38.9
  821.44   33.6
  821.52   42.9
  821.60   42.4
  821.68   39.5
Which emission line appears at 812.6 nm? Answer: [N II]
